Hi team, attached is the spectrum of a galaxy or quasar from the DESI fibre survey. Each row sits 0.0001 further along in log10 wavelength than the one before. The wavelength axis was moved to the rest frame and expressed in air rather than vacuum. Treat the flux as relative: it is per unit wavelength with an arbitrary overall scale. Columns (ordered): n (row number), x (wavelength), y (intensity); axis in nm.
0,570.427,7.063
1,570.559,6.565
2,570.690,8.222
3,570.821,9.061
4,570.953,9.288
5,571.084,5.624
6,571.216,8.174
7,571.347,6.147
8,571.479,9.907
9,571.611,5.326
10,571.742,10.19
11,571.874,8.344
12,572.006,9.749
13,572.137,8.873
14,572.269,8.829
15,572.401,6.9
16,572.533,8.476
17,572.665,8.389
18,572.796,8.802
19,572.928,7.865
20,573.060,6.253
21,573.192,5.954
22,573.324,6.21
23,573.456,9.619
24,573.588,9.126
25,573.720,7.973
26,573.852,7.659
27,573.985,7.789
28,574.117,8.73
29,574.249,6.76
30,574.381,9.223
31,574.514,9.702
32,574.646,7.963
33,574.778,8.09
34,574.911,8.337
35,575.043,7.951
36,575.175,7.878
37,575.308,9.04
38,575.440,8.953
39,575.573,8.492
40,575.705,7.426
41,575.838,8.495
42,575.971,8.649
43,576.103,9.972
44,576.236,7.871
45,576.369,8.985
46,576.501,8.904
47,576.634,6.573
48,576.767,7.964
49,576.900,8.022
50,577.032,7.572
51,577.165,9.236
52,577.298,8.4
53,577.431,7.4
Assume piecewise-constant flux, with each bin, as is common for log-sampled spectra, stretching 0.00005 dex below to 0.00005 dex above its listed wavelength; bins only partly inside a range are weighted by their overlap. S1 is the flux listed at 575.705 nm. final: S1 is 7.426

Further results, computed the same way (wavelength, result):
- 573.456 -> 9.619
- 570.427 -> 7.063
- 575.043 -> 7.951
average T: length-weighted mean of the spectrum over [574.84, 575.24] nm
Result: 8.06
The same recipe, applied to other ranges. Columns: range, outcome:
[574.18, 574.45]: 8.01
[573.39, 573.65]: 9.38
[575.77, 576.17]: 9.02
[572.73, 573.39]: 7.03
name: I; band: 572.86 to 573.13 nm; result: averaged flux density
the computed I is 7.05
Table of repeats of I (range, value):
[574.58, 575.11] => 8.1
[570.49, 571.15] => 7.75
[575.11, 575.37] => 8.43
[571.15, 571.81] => 7.95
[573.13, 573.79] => 7.79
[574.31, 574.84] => 8.73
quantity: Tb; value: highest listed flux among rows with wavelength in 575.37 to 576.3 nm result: 9.972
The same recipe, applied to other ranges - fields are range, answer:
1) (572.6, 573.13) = 8.802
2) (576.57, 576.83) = 7.964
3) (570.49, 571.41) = 9.288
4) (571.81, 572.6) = 9.749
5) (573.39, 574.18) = 9.619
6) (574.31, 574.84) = 9.702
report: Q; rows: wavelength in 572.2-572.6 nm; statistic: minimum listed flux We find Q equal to 6.9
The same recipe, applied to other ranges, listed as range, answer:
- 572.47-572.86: 8.389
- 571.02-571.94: 5.326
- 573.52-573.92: 7.659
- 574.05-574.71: 6.76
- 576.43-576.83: 6.573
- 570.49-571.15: 5.624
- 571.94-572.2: 8.873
